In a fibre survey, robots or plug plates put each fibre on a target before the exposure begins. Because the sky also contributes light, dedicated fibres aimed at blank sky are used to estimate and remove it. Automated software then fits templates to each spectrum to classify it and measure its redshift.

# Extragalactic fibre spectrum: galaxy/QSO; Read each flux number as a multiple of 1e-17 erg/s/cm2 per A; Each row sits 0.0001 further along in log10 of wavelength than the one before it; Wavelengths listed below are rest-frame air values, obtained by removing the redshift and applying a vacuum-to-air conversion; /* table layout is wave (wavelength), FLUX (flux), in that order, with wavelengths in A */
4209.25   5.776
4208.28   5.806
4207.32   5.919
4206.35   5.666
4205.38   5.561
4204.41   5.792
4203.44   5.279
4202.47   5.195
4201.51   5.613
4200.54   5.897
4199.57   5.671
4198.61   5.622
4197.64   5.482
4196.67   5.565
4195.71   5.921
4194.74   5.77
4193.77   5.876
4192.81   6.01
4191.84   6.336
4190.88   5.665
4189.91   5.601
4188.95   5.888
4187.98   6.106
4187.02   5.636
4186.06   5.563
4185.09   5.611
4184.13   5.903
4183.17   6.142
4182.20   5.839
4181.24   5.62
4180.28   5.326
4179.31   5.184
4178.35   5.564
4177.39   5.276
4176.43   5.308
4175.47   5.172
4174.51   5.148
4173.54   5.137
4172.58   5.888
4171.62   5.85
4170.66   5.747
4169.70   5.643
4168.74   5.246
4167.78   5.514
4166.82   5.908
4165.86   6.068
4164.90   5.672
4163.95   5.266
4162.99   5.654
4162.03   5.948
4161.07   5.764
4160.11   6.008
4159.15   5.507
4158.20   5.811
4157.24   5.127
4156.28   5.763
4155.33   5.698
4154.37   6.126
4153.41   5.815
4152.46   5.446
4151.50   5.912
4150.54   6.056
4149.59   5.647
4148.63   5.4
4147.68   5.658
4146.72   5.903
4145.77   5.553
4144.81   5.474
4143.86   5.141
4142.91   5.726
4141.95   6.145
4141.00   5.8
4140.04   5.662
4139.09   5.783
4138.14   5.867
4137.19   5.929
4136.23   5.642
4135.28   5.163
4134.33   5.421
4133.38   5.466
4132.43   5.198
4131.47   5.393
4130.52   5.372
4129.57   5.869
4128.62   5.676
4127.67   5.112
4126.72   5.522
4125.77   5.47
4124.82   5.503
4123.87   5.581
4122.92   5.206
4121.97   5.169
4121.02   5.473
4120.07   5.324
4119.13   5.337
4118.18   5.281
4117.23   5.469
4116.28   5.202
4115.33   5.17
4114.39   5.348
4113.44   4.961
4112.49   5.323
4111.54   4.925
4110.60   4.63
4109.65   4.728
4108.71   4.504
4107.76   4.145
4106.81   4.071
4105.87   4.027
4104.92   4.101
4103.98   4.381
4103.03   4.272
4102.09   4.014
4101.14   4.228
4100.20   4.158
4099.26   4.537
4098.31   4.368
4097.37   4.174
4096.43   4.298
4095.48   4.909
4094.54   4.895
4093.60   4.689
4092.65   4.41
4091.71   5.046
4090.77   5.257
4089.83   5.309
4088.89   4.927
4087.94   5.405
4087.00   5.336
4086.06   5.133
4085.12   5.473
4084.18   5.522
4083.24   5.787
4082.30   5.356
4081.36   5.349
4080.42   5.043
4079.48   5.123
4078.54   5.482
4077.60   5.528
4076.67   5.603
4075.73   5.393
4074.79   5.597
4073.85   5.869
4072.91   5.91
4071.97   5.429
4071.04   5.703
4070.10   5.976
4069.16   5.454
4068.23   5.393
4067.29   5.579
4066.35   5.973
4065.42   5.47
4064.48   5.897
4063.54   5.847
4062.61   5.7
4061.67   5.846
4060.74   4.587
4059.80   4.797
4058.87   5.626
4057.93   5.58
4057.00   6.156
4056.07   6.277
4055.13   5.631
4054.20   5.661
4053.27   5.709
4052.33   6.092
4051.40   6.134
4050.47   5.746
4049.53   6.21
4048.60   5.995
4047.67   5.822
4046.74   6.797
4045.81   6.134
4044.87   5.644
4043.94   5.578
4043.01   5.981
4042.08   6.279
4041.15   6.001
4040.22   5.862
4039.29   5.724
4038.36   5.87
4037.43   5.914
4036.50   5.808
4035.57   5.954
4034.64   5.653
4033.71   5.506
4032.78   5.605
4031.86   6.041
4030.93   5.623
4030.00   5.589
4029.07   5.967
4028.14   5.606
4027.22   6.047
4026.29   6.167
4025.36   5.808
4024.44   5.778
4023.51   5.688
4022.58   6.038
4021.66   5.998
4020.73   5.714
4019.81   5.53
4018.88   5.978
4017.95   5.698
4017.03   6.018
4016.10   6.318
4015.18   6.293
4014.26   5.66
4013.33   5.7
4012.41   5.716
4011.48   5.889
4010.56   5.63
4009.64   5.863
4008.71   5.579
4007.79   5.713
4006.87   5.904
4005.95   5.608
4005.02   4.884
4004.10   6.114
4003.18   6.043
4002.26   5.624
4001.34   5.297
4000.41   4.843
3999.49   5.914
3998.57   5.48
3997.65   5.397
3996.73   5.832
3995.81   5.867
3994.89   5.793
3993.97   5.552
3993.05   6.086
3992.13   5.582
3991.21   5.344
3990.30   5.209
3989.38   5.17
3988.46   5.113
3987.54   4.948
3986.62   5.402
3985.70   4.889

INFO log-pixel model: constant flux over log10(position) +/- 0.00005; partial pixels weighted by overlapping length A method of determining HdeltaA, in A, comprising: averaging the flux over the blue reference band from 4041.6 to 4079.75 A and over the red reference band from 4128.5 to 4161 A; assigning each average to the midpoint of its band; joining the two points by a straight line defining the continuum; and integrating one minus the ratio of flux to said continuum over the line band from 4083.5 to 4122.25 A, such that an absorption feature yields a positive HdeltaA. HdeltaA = 5.9 A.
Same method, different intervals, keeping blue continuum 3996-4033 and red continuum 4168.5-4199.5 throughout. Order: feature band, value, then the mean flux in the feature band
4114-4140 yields 1.09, 5.45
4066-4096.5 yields 1.95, 5.35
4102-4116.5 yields 2.74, 4.62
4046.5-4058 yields -0.50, 5.99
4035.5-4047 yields -0.42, 5.95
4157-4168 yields -0.08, 5.71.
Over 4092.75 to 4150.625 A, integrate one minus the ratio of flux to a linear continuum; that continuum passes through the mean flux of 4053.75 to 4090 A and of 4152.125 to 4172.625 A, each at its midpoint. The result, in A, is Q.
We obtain 5.1 A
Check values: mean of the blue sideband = 5.53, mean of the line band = 5.13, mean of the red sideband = 5.7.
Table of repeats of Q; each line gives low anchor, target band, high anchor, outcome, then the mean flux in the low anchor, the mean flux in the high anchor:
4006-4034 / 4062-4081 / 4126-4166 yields 0.50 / 5.82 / 5.64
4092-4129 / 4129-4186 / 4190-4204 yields -3.47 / 4.84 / 5.7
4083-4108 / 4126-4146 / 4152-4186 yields -1.40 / 4.69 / 5.62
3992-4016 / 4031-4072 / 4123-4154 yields -0.91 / 5.7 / 5.6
